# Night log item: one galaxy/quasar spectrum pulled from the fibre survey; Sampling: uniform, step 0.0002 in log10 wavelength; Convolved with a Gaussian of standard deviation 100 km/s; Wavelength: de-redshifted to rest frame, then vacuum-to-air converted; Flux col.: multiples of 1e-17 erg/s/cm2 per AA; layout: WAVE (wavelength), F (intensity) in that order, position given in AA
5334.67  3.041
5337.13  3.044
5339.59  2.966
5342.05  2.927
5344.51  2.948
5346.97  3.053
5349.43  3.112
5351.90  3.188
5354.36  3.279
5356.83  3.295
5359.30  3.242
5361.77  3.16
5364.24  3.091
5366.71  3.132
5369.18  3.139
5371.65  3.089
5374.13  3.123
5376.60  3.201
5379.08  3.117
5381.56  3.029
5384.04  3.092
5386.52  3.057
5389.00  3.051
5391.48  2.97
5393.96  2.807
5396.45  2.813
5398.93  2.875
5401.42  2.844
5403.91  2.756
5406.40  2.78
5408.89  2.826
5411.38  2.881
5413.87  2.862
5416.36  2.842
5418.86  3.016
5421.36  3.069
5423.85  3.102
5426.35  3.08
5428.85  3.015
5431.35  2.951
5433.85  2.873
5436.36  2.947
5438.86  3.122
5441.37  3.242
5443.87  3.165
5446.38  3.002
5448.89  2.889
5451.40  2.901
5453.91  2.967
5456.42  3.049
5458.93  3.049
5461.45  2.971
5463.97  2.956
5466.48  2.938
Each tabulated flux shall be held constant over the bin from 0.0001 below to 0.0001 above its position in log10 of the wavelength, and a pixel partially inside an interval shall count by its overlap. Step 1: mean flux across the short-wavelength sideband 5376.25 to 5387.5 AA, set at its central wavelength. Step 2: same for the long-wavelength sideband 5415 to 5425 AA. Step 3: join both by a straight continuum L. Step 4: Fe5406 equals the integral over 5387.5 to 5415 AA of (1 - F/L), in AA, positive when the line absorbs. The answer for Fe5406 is 1.67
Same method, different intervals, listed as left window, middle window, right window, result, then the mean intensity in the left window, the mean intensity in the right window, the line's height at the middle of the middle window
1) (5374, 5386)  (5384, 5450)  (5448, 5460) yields 1.77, 3.11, 2.97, 3.04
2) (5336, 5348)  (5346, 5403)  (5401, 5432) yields -2.19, 2.99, 2.93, 2.96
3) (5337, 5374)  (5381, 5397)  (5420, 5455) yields 0.51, 3.11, 3.02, 3.08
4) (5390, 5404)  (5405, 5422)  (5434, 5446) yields 0.32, 2.86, 3.09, 2.94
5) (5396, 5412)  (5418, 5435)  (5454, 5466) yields -0.72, 2.82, 3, 2.89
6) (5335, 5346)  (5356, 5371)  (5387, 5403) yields -1.15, 2.98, 2.9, 2.94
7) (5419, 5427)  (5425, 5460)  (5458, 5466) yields 0.13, 3.08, 2.98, 3.03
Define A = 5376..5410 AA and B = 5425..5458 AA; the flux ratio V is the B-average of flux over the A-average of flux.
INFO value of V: 1.03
